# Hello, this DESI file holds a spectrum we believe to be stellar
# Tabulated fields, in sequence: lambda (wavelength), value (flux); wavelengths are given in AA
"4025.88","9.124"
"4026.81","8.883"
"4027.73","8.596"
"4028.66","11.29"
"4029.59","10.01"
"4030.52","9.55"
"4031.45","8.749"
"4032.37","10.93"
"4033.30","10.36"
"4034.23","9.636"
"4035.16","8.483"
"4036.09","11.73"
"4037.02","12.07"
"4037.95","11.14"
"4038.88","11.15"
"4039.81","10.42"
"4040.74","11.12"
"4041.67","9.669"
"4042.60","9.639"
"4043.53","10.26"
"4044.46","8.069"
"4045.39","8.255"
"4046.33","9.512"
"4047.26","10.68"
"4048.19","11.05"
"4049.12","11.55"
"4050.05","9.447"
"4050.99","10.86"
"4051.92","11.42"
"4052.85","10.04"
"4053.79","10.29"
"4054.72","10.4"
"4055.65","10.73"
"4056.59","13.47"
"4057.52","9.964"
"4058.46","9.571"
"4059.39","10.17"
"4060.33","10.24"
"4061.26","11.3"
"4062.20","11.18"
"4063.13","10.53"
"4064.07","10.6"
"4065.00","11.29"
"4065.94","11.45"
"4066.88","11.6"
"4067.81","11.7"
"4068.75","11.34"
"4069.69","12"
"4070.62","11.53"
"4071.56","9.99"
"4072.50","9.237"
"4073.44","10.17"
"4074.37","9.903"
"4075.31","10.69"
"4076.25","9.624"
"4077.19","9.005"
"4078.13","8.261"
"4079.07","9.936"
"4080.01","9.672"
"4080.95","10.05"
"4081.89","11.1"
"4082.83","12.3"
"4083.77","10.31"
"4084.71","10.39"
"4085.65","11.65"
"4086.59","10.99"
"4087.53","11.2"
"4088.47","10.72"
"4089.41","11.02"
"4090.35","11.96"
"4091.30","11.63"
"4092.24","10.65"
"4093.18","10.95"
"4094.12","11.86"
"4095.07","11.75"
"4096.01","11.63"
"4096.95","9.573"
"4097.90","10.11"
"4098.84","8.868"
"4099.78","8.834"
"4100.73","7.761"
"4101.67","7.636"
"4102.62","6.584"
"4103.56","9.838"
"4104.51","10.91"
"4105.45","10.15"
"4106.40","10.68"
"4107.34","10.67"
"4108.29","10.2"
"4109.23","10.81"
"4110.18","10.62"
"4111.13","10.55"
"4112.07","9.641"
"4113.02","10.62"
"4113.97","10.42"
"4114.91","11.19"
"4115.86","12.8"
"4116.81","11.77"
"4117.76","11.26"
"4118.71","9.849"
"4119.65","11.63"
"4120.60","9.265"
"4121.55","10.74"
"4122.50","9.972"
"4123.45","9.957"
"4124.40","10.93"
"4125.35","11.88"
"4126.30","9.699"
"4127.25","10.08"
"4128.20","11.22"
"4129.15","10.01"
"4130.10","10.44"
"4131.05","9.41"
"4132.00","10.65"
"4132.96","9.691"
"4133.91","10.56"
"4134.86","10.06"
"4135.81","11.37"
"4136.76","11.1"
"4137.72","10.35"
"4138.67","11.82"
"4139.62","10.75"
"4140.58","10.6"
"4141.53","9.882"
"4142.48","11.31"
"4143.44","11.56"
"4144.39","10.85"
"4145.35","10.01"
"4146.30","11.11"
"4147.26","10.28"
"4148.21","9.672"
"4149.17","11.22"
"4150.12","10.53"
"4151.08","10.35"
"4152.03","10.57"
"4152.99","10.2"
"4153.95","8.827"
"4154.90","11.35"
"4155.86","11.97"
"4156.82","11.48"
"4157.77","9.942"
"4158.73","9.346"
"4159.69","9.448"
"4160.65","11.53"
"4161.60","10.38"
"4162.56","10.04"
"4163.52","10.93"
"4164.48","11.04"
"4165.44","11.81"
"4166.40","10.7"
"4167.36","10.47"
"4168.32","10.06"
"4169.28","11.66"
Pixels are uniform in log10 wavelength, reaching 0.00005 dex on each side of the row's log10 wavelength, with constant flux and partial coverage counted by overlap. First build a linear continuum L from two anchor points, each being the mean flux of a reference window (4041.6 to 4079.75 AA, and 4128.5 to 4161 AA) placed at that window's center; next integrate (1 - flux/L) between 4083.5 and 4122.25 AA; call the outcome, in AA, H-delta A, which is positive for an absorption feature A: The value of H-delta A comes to -0.02 AA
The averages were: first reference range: 10.4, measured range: 10.5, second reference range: 10.5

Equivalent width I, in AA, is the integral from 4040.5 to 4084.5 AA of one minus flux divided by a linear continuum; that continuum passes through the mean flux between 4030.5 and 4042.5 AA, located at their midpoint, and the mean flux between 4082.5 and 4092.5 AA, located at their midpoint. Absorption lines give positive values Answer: 1.4 AA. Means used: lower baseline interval 10.4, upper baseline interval 11.2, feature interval 10.4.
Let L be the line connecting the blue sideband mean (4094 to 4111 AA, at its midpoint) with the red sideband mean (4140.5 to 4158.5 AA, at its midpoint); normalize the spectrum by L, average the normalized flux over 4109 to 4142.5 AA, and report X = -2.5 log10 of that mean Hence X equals -0.04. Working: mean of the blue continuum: 9.88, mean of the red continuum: 10.6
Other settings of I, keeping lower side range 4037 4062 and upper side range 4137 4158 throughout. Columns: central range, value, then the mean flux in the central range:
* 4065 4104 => 0.5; 10.4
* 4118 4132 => 0.3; 10.4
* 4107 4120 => -0.3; 10.9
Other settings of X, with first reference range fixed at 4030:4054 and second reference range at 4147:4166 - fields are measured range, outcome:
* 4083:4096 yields -0.085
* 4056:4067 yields -0.065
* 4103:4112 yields -0.001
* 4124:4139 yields -0.009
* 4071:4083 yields 0.041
